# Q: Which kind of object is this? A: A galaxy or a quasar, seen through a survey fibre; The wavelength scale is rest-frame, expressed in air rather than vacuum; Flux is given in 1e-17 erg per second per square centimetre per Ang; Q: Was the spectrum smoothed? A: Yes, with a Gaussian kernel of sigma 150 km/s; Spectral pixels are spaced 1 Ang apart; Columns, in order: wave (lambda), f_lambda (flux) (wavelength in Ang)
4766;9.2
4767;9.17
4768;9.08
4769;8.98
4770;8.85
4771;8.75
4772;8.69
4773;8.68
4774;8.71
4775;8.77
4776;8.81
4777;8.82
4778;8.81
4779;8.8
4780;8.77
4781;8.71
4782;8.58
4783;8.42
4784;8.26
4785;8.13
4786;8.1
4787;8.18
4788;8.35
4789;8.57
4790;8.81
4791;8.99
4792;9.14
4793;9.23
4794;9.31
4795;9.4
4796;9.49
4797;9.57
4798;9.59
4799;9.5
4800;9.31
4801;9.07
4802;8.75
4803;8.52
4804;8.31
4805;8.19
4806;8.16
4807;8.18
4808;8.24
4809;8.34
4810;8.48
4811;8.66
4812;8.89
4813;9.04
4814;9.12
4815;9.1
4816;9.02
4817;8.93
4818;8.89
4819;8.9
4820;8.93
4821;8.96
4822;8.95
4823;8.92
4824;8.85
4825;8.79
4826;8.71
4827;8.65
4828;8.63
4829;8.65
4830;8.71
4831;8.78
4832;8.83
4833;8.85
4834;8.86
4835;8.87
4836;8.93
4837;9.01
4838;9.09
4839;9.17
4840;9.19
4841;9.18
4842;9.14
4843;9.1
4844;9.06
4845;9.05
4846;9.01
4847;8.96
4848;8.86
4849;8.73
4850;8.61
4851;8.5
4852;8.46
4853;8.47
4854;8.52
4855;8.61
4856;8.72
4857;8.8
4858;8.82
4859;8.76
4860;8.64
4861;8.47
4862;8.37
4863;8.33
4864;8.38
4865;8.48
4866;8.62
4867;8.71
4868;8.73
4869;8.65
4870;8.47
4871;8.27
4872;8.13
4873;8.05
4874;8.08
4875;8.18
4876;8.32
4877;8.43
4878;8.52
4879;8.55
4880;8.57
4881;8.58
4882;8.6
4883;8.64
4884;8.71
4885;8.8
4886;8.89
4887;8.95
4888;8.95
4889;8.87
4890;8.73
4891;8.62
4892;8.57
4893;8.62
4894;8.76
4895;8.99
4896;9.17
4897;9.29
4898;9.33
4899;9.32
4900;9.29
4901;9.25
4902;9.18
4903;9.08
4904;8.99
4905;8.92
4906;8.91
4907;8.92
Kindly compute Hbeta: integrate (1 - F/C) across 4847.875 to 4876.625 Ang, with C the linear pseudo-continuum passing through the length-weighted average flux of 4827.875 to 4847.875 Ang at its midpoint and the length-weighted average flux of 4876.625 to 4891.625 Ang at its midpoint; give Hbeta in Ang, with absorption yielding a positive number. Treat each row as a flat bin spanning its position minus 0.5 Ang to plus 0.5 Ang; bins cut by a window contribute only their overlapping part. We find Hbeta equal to 1.0 Ang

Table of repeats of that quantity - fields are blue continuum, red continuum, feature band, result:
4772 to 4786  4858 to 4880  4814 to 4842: -1.3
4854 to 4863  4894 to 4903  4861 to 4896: 1.3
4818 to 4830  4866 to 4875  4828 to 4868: -0.8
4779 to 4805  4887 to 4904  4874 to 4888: 0.6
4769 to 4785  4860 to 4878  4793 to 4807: -0.6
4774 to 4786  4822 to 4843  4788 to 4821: -0.6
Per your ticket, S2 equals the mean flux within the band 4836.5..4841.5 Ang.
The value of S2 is 9.13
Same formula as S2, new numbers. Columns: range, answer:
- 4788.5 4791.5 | 8.79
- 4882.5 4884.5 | 8.68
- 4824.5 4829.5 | 8.69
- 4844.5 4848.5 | 8.97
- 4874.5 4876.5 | 8.25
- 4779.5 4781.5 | 8.74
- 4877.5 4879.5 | 8.54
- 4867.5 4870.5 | 8.62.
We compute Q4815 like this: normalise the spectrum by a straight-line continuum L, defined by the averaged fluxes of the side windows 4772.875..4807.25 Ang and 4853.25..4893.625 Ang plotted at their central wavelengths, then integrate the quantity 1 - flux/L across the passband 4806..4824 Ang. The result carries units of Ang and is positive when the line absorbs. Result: -0.14 Ang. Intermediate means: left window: 8.78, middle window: 8.78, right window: 8.57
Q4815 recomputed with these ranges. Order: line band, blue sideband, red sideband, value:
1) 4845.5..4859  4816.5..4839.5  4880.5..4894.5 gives 0.17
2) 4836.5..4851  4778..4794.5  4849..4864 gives -0.68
